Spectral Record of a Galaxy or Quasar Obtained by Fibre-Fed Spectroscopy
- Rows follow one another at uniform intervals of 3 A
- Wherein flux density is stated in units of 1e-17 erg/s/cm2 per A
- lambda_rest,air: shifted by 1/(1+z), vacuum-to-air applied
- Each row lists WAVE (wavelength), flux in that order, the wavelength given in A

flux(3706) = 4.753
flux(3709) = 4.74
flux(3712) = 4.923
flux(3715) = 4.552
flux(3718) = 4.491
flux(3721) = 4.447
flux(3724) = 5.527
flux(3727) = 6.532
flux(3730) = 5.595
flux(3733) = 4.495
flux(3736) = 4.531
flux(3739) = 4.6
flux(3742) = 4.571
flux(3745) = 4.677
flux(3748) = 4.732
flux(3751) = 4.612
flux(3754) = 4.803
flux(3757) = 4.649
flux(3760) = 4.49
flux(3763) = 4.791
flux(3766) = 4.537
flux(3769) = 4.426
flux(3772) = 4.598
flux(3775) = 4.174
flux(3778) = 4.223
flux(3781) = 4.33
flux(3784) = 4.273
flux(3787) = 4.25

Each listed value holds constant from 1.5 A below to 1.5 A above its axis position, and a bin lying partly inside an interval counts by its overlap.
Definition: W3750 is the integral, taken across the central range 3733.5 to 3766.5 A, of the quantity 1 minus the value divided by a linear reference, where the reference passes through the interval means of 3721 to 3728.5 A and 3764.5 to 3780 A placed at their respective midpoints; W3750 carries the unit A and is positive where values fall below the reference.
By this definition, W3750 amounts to 2.4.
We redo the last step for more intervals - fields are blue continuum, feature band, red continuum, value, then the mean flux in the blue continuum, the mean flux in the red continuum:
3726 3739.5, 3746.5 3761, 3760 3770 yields 0.3 A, 5.14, 4.58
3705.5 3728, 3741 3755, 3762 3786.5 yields 0.0 A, 4.97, 4.4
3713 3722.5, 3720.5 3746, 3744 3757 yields -2.3 A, 4.52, 4.7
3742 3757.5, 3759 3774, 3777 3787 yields -0.3 A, 4.69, 4.27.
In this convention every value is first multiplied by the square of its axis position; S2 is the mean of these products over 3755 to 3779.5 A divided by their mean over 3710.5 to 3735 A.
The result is 0.91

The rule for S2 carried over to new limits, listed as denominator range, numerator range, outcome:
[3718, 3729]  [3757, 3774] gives 0.87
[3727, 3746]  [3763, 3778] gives 0.93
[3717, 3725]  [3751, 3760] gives 0.99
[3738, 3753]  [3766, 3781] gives 0.96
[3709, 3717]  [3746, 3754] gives 1.01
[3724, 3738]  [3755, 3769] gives 0.89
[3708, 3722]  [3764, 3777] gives 0.99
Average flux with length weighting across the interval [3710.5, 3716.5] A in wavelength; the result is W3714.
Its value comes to 4.74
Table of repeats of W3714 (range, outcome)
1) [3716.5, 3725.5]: 4.82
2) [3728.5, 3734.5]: 5.04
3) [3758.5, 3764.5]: 4.64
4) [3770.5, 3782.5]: 4.33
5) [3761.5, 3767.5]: 4.66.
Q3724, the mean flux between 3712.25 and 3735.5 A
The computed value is 5.06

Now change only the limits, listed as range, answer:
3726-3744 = 5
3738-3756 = 4.67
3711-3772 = 4.79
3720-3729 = 5.57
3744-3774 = 4.62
